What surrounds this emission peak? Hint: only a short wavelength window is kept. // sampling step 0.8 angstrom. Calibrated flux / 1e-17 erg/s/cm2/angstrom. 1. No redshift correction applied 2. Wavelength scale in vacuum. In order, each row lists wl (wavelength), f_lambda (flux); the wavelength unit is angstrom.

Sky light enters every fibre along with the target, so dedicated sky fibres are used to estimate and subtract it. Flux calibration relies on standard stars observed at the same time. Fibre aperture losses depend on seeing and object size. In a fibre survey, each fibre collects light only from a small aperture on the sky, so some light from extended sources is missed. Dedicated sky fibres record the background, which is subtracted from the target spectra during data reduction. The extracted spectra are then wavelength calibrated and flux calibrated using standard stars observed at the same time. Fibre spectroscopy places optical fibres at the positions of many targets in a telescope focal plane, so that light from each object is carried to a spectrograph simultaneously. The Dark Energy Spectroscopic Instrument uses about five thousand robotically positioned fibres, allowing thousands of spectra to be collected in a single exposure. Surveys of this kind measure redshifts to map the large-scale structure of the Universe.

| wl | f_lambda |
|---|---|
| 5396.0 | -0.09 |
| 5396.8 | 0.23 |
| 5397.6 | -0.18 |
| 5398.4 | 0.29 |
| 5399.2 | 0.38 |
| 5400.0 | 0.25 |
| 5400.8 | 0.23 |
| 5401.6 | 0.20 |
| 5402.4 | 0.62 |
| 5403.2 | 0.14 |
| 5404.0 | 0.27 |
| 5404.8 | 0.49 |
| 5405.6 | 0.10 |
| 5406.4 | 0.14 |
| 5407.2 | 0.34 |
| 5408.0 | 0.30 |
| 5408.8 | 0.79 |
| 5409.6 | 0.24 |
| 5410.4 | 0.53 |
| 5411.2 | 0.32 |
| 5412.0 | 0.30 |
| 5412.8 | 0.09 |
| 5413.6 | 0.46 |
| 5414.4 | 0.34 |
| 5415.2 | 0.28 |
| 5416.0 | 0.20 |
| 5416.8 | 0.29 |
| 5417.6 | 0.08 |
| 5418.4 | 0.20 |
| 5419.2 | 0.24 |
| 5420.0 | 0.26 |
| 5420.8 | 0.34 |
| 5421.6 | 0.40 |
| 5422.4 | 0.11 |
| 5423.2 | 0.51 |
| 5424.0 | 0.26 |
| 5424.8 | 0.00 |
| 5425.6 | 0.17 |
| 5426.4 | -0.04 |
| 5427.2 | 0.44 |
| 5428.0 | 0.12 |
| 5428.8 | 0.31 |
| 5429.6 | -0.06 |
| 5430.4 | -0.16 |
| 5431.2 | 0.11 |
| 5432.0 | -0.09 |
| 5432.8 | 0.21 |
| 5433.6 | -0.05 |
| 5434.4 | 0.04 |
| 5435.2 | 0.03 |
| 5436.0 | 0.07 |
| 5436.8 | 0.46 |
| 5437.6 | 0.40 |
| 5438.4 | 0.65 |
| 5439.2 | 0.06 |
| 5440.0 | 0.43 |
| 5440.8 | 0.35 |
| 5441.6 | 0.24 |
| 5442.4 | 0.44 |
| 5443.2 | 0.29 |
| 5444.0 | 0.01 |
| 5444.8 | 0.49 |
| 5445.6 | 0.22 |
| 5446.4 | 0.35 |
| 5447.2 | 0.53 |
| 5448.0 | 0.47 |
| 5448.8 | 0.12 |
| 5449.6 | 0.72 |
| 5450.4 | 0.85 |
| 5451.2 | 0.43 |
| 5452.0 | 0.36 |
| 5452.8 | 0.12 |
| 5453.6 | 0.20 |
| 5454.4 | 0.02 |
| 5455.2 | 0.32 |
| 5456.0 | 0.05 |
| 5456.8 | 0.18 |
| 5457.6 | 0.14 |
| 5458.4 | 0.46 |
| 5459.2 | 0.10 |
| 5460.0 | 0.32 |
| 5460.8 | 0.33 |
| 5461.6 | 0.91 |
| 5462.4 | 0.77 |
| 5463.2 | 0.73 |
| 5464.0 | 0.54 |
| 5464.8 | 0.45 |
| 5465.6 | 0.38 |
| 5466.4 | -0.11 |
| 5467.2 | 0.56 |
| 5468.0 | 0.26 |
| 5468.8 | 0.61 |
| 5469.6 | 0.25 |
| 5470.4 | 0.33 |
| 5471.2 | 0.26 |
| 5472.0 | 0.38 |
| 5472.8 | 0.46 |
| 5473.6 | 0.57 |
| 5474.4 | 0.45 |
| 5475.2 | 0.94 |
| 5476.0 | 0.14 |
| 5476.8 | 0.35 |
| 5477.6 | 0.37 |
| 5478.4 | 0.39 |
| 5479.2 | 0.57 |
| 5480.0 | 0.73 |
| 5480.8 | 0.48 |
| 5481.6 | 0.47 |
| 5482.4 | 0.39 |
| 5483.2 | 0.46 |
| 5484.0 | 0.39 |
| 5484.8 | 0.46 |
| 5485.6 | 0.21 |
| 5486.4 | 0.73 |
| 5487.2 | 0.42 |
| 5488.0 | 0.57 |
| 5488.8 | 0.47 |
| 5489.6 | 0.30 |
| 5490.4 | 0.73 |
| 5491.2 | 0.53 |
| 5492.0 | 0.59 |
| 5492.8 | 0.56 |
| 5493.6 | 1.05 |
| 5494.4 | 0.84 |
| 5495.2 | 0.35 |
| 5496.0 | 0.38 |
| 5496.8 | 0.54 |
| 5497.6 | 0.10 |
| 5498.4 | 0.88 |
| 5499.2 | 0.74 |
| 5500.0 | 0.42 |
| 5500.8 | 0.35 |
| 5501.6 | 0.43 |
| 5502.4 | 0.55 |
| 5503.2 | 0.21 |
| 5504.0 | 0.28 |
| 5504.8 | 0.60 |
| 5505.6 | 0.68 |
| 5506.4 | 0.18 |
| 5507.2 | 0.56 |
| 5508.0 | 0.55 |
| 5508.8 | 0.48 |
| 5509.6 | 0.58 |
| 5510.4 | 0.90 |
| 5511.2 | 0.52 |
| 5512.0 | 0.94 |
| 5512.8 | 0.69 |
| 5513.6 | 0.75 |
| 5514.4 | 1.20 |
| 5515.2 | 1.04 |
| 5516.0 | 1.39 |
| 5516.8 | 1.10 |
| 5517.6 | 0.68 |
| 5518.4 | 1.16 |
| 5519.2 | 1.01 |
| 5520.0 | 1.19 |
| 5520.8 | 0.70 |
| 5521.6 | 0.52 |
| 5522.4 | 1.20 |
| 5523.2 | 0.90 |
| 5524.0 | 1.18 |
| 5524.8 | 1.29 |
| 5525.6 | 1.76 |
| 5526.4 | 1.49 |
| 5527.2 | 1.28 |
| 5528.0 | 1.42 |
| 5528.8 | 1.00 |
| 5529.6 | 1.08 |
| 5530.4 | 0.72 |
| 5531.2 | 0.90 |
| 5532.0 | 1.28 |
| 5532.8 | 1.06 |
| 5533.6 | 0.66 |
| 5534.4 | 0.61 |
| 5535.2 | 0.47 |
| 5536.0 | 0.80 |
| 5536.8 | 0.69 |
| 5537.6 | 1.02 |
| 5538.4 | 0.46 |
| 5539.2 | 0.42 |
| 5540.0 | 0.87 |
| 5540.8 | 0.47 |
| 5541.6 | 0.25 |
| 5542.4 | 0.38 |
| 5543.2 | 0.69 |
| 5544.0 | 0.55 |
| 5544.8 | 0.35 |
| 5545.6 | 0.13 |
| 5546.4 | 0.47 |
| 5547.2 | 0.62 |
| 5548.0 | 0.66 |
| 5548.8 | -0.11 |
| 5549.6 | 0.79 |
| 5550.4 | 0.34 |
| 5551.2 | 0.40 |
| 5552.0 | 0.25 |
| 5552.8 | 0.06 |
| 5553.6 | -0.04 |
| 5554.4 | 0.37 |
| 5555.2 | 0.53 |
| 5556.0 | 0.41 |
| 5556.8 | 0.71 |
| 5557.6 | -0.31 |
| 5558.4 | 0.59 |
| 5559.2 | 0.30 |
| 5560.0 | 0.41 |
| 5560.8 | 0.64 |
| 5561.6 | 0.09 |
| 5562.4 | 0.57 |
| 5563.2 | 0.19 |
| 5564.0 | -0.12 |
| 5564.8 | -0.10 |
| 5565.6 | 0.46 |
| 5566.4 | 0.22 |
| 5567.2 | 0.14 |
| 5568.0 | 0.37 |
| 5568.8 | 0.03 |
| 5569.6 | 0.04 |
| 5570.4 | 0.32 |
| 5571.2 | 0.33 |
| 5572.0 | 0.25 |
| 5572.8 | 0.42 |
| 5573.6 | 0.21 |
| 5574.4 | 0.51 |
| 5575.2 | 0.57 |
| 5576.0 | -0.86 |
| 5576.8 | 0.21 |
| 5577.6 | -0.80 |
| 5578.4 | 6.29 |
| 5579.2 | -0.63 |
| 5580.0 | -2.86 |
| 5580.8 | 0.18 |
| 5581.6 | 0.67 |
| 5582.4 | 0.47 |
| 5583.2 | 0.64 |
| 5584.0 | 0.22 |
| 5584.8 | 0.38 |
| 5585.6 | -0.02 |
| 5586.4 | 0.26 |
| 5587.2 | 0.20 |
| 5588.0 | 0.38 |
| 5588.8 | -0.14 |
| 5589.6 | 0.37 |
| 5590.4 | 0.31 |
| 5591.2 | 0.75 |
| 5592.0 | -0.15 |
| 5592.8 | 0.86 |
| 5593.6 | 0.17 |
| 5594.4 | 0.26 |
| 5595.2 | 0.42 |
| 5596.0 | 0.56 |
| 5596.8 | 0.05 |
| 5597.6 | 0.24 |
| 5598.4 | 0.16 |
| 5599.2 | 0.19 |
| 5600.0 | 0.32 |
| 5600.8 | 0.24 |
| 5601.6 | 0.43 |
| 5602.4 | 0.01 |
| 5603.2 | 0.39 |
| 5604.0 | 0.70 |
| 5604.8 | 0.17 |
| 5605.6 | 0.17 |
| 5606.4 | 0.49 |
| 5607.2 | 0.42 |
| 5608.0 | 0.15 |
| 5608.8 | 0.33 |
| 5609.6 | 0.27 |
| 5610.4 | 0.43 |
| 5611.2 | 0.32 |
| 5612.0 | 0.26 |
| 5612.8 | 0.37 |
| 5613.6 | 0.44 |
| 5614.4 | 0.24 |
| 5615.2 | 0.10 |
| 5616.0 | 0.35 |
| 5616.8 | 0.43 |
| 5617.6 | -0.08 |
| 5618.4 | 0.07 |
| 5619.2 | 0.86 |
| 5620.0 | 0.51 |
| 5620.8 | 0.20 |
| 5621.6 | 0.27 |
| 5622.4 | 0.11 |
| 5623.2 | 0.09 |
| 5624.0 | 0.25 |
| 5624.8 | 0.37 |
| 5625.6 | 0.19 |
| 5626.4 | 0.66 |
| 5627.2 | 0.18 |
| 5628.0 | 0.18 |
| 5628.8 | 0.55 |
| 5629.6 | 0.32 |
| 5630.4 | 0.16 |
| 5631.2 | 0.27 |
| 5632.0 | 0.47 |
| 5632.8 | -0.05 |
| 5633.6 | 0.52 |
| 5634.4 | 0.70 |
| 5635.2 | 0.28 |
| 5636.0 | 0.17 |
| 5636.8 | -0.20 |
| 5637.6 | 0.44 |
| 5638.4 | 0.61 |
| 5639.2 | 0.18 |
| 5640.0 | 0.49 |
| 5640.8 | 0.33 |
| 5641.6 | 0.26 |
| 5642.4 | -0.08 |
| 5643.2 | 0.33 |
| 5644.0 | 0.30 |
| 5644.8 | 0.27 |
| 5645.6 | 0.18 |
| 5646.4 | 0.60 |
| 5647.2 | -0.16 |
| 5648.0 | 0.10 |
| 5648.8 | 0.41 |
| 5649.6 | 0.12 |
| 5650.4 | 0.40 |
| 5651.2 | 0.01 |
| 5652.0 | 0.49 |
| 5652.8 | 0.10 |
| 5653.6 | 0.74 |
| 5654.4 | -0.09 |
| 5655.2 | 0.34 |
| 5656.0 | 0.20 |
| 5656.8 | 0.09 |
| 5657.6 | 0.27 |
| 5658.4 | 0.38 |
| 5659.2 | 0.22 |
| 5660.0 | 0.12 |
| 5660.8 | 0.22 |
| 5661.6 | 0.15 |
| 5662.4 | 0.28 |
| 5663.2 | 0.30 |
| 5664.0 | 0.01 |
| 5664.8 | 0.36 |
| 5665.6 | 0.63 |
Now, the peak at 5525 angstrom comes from C IV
